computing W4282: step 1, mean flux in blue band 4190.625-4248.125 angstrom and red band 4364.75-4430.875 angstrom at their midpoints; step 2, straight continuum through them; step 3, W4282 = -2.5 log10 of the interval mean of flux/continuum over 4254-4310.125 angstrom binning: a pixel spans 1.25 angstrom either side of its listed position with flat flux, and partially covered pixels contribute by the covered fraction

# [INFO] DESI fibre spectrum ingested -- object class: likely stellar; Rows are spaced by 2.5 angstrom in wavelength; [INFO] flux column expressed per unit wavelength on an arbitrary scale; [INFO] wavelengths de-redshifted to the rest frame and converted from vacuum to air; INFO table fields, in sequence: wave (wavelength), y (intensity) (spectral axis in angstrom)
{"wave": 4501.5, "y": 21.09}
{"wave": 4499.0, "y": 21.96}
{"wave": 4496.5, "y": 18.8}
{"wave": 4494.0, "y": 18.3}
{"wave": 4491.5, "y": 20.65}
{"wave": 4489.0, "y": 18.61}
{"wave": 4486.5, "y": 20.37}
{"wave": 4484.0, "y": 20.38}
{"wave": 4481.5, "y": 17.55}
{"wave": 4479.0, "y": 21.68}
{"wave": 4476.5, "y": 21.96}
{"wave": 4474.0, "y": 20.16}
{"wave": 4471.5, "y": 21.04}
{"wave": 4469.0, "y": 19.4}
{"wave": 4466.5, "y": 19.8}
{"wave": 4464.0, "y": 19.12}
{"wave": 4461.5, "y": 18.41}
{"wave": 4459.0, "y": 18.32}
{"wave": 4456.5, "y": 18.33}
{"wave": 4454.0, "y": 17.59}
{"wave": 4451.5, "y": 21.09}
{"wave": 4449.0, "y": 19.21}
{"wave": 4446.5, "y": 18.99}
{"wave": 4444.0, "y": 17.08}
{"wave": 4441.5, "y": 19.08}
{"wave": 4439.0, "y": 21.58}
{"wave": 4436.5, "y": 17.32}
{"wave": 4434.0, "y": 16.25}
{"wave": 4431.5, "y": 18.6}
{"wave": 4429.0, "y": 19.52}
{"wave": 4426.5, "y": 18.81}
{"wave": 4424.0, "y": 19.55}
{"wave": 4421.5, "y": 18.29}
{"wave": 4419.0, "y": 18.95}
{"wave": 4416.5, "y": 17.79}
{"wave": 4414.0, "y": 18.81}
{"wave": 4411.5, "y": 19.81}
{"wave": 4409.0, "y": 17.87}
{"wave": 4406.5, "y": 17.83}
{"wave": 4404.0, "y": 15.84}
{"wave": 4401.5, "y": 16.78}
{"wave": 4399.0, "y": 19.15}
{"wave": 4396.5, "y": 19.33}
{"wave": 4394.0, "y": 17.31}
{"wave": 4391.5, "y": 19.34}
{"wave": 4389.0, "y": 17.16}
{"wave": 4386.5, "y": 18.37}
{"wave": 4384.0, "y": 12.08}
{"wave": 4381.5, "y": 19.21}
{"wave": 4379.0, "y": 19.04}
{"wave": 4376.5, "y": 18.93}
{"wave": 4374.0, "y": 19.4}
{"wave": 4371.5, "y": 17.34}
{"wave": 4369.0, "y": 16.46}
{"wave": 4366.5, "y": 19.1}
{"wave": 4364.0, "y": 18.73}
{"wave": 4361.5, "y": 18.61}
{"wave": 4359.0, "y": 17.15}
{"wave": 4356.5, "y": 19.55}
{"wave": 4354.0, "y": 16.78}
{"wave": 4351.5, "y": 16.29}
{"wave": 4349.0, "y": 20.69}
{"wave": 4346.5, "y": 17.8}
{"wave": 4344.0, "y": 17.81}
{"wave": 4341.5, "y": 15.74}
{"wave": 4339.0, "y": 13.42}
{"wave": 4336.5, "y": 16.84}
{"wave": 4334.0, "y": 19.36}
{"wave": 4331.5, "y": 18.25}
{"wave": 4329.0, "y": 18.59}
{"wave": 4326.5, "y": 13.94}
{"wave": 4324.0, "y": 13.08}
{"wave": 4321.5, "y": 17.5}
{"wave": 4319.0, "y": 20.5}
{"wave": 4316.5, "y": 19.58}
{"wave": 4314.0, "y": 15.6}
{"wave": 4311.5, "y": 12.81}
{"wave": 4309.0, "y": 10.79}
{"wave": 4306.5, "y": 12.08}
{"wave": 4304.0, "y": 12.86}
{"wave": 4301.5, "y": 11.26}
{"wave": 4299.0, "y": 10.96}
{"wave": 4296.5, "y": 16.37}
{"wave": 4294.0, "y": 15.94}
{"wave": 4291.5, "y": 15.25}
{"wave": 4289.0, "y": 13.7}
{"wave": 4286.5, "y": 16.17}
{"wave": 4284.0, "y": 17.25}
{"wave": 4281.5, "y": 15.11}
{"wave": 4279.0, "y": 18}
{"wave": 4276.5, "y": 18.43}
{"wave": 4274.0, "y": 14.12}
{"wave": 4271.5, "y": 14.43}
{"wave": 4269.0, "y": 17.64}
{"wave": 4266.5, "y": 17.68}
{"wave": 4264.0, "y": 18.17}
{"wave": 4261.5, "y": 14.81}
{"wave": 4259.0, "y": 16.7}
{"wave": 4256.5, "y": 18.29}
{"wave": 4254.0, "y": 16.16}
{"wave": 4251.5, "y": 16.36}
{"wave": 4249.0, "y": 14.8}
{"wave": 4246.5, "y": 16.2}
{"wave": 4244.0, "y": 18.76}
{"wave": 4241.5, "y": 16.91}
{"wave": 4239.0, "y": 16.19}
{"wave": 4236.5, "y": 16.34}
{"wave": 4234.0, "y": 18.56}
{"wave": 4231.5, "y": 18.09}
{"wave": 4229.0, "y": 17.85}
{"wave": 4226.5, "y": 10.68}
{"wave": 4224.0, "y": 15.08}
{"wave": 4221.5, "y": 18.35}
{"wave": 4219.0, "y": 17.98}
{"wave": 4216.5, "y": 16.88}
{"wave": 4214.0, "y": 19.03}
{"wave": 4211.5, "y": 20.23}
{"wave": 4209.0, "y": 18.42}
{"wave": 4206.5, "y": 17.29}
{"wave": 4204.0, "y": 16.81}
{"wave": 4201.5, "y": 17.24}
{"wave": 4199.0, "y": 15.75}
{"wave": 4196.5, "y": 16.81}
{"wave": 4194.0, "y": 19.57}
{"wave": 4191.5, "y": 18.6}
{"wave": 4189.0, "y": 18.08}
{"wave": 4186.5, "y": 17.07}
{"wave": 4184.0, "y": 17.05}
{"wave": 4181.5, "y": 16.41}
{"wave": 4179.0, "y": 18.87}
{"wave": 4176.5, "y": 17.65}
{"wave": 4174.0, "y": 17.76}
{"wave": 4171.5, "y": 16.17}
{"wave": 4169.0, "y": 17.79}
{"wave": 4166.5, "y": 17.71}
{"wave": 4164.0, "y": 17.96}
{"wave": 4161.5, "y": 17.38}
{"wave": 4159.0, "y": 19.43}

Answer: 0.15 mag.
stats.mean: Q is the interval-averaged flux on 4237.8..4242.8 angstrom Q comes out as 16.6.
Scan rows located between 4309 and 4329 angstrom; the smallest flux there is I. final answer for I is 10.79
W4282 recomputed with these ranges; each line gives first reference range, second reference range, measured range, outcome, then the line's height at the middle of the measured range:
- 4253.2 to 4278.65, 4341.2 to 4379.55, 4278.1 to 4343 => 0.13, 17.4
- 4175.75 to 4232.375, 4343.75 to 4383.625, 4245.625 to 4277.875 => 0.08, 17.7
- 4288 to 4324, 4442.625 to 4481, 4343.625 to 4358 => -0.14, 16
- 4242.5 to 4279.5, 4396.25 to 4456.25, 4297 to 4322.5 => 0.19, 17.2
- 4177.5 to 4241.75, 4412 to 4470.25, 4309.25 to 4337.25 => 0.08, 18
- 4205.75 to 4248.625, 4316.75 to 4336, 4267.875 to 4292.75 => 0.08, 17.3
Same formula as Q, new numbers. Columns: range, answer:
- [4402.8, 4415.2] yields 18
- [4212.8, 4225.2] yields 17.5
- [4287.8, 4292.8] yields 14.5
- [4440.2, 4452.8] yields 19.1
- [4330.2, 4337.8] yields 18.1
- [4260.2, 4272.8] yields 16.5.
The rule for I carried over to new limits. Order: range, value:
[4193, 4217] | 15.75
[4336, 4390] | 12.08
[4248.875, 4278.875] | 14.12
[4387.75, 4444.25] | 15.84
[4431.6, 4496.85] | 16.25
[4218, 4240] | 10.68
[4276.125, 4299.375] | 10.96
